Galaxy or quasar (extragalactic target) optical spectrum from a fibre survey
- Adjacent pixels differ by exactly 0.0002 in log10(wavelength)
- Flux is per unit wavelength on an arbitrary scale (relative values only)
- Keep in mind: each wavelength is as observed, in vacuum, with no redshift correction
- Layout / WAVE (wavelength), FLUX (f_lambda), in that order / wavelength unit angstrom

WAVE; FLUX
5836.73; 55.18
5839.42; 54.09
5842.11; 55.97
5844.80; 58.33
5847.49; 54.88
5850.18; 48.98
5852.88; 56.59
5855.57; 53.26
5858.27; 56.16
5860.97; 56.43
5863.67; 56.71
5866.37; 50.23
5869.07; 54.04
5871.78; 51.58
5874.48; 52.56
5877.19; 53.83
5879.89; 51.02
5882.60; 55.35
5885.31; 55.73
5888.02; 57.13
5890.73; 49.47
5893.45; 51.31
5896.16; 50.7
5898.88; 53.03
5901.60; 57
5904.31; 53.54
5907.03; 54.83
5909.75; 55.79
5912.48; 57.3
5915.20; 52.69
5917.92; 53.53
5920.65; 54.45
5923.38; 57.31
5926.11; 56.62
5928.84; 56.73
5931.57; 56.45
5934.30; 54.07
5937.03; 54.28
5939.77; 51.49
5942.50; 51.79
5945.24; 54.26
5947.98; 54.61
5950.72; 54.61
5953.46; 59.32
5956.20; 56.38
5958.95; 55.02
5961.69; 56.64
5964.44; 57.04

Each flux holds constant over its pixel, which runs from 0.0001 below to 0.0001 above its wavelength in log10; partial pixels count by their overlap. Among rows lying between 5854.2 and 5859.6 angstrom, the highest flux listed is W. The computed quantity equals 56.16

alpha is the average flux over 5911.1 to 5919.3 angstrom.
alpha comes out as 54.5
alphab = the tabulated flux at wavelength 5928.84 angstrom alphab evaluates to 56.73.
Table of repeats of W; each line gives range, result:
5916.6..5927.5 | 57.31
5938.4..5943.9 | 51.79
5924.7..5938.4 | 56.73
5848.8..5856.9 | 56.59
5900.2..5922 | 57.3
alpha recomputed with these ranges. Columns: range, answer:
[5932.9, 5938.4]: 54.2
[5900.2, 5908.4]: 55.2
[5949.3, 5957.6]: 56.7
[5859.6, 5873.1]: 53.8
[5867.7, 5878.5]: 53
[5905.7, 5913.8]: 55.9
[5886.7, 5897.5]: 52.1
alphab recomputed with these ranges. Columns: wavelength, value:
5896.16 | 50.7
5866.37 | 50.23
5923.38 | 57.31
